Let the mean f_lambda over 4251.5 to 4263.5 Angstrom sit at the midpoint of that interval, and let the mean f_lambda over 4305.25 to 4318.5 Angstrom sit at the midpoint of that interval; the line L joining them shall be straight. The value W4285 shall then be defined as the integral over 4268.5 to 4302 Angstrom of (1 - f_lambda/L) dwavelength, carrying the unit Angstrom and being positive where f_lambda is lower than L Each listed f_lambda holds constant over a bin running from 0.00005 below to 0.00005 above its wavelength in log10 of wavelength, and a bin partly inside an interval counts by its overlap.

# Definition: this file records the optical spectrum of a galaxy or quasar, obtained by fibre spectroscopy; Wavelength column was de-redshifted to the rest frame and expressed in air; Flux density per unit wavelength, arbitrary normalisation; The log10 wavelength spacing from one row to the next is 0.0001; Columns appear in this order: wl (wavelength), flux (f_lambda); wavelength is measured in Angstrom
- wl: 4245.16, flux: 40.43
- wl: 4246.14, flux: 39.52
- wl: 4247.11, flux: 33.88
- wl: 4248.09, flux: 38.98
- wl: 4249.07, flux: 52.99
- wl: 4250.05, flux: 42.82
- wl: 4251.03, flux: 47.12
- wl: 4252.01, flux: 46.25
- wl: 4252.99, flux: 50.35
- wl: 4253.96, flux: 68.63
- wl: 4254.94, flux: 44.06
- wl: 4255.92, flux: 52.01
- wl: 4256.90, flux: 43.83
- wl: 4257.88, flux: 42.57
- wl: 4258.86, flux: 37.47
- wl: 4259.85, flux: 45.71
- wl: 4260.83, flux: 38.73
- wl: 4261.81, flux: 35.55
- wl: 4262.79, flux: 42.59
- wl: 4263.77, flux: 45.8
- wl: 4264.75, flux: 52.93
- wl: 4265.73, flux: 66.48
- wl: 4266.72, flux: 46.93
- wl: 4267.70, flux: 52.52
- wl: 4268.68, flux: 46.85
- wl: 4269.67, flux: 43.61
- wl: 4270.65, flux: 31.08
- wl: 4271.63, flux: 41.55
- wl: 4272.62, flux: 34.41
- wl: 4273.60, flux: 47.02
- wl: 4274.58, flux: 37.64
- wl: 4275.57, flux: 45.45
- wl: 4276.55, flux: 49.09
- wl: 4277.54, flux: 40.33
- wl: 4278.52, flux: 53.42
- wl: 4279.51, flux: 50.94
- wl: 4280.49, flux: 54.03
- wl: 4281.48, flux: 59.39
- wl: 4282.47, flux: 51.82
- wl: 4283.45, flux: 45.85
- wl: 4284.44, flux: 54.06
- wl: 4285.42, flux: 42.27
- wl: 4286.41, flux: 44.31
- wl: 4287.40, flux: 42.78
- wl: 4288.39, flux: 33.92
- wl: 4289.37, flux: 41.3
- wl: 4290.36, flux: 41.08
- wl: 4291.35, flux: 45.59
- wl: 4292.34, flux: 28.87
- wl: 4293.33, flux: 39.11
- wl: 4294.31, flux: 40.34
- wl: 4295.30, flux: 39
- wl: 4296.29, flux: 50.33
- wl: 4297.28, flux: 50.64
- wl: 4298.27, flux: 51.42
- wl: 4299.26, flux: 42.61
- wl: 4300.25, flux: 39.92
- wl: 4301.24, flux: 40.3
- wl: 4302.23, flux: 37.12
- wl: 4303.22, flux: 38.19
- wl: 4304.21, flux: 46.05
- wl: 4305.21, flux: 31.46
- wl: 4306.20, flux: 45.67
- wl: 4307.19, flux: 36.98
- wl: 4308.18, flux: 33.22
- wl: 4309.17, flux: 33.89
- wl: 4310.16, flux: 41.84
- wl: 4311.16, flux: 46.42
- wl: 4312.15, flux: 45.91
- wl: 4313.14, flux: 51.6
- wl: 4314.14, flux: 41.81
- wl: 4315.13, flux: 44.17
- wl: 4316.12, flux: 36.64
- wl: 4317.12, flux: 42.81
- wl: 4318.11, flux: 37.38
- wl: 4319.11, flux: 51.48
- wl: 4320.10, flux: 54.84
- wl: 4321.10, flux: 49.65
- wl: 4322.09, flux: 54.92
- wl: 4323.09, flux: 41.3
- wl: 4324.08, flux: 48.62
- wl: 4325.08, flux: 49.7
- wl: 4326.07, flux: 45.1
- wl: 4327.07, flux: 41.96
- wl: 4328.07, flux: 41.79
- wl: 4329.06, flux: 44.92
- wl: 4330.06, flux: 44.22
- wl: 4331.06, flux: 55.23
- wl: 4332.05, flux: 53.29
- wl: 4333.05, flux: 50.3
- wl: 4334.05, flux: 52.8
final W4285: -0.5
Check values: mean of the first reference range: 45.7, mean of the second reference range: 41.1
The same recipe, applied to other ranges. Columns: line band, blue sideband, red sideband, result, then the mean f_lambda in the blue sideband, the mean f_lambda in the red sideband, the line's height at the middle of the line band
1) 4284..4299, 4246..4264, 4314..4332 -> 0.9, 44.8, 46.2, 45.5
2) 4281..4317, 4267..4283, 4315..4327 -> 2.8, 46.2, 46.3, 46.3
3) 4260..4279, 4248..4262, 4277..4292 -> 0.6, 46.2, 46.5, 46.4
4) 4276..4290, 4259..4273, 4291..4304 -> -1.4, 44.5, 41.9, 43.1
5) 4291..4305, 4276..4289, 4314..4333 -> 1.6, 47.8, 46.5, 47.3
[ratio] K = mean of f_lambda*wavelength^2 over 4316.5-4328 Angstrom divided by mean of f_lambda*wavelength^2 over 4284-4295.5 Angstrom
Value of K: 1.2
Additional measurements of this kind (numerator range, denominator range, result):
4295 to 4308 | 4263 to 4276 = 0.94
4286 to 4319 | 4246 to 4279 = 0.93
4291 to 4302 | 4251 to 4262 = 0.93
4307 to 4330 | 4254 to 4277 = 1.01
